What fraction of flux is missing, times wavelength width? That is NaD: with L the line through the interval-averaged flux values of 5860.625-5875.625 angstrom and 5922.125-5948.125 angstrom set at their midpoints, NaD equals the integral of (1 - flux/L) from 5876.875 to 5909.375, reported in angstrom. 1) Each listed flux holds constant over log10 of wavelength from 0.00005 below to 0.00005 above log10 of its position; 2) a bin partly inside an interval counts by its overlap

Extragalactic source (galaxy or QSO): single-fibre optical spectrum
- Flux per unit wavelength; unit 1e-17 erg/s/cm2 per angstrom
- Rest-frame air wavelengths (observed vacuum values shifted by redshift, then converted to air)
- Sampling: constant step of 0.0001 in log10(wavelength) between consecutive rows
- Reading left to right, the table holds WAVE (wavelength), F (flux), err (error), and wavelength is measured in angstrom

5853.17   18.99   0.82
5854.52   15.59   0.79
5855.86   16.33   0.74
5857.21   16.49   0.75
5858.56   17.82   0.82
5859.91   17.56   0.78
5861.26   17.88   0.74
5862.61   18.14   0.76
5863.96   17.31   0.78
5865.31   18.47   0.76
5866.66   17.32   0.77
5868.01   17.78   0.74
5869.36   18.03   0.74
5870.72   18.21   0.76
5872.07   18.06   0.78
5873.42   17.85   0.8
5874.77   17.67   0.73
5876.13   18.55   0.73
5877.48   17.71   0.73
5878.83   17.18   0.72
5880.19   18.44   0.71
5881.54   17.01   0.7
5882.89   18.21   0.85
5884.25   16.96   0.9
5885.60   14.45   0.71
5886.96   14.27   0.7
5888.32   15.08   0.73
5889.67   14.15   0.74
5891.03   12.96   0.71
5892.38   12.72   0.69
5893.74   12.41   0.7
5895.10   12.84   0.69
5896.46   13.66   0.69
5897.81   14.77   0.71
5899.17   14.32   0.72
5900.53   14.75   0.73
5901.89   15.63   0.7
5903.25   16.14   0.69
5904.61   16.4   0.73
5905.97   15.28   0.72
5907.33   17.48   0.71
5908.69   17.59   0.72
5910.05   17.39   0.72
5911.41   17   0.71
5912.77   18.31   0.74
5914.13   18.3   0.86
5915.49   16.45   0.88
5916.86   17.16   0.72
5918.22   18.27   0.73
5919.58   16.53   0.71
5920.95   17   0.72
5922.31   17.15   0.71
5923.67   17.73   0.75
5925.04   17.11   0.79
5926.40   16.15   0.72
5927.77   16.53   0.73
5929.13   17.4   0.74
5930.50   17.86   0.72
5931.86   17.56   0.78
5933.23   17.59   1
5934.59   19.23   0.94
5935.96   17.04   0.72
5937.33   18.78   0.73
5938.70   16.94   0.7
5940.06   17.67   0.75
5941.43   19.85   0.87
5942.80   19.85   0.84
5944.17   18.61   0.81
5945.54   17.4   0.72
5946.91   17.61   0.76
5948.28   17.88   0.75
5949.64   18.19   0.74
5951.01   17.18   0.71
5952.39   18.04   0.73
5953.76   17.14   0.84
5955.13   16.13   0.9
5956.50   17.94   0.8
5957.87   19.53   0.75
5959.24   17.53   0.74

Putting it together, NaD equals 4.4 angstrom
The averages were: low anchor 17.9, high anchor 17.8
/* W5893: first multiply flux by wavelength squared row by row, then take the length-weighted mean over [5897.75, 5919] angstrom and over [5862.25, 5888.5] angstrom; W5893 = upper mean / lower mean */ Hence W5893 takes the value 0.97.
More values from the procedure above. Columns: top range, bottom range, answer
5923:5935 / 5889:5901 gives 1.30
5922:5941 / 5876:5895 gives 1.14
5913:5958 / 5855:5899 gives 1.10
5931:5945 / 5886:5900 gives 1.35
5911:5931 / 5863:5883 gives 0.98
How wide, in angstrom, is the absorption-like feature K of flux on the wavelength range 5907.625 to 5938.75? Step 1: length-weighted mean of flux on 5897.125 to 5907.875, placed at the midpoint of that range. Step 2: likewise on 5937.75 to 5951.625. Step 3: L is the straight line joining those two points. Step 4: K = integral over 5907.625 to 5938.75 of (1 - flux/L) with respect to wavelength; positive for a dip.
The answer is -1.2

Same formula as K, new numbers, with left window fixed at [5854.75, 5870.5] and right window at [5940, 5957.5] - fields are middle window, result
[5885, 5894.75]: 2.2 angstrom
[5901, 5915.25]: 0.7 angstrom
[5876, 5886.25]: 0.2 angstrom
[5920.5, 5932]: 0.5 angstrom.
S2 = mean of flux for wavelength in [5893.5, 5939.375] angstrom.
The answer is 16.7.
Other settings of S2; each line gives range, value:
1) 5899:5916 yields 16.6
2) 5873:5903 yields 15.5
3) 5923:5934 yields 17.3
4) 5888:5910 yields 14.8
